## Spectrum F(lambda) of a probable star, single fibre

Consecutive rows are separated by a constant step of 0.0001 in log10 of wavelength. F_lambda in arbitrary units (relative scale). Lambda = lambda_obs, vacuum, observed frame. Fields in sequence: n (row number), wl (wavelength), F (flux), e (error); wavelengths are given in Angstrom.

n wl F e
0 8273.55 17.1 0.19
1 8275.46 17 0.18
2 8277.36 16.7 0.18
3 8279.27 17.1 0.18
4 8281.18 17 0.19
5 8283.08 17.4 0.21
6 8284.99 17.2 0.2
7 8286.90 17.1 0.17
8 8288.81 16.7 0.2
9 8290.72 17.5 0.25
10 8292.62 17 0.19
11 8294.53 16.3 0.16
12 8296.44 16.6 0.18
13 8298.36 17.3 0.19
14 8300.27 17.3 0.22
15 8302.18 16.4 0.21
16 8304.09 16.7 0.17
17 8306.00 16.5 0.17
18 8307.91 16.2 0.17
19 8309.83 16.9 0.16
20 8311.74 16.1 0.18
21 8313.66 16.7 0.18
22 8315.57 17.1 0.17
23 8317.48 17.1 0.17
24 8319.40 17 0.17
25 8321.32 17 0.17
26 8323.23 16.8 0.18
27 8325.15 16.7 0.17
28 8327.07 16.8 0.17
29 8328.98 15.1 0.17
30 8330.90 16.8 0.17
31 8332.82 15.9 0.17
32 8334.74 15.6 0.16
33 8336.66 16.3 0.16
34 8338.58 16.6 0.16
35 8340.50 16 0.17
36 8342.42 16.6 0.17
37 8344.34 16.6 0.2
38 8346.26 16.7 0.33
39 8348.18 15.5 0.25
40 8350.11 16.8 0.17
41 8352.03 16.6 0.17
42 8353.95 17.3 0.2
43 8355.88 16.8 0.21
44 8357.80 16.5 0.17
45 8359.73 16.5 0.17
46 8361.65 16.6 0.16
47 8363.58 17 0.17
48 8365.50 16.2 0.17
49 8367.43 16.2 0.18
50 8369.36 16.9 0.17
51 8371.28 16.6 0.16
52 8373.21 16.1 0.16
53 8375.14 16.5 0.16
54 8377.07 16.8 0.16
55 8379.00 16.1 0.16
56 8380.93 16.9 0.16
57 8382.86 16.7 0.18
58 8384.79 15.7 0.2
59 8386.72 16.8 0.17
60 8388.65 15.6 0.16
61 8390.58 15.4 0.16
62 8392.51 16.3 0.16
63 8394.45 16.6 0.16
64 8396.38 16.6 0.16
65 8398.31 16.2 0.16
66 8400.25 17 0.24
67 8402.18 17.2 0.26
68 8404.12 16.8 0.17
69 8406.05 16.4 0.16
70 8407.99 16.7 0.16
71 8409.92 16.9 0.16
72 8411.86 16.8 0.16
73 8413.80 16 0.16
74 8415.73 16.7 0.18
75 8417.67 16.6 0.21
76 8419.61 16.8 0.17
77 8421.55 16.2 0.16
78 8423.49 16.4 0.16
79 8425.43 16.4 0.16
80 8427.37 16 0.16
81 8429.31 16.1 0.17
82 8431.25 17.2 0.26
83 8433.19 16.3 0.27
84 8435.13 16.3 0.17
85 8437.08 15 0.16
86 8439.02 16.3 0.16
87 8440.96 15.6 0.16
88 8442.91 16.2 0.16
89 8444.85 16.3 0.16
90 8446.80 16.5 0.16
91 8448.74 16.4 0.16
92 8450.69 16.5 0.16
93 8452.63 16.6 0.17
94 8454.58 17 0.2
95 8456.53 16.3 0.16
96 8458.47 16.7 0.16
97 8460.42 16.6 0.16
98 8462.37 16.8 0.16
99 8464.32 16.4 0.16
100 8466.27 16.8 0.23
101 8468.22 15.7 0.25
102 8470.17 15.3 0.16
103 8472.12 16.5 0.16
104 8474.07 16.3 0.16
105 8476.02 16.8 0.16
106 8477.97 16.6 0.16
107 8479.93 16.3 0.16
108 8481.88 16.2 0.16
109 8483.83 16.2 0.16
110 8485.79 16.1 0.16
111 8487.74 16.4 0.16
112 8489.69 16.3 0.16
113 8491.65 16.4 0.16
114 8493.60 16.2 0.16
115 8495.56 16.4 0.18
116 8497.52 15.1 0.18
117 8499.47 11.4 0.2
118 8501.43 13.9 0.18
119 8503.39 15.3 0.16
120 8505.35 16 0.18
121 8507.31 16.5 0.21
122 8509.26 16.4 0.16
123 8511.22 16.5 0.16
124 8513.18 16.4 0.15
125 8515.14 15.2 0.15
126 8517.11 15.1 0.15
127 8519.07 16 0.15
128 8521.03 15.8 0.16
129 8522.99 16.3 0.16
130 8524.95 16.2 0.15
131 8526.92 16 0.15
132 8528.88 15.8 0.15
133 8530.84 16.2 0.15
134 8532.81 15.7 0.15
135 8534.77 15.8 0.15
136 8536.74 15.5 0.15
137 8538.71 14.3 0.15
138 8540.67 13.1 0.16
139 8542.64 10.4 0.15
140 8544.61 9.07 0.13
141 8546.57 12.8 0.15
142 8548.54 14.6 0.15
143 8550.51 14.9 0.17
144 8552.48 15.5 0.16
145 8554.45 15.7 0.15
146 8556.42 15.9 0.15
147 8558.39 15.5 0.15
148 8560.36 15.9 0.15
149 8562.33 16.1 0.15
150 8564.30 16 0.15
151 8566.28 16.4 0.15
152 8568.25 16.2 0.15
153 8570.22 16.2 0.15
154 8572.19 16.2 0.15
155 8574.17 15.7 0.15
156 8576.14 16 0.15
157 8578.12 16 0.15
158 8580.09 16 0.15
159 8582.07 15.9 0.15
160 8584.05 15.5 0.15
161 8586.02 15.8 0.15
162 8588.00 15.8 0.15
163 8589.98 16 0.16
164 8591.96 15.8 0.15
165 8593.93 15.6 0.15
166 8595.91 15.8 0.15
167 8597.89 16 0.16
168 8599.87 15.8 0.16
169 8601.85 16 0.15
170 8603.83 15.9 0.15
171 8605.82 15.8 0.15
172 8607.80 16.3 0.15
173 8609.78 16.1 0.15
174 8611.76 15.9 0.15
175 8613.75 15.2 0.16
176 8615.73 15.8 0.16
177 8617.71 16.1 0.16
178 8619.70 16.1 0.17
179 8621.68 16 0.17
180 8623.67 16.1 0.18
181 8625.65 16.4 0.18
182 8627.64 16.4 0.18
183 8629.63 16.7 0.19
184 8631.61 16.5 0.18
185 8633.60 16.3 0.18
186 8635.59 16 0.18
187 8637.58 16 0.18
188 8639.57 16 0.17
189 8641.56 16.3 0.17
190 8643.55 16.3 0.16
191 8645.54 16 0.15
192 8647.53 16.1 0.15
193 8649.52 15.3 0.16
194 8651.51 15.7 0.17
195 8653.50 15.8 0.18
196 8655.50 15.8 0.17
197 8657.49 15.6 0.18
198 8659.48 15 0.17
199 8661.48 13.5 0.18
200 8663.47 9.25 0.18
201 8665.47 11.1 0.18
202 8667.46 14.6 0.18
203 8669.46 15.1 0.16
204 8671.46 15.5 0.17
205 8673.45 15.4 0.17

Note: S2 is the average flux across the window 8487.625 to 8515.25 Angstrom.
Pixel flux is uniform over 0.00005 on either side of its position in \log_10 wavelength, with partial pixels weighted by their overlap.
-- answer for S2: 15.6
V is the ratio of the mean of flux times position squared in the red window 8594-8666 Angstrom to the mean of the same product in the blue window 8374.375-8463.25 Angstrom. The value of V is 1.0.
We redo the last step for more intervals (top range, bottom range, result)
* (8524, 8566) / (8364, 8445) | 0.94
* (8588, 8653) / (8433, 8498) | 1.02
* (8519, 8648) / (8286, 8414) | 1.00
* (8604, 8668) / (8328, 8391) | 1.01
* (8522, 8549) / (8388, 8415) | 0.90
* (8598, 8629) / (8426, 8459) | 1.02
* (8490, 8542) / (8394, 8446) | 0.96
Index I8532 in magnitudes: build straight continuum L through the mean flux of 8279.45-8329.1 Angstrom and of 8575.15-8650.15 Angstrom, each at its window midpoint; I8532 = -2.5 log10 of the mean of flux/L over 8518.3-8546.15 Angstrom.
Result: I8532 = 0.11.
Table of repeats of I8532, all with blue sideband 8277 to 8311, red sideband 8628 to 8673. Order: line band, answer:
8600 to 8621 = -0.035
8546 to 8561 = 0.037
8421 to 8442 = 0.005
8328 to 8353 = 0.028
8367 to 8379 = 0.001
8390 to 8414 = -0.012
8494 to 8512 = 0.043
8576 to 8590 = -0.022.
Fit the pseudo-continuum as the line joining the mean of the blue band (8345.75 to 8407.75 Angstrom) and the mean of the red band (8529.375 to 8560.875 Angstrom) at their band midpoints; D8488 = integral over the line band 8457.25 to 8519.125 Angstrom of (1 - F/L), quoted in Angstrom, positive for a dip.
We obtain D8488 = -3.4 Angstrom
